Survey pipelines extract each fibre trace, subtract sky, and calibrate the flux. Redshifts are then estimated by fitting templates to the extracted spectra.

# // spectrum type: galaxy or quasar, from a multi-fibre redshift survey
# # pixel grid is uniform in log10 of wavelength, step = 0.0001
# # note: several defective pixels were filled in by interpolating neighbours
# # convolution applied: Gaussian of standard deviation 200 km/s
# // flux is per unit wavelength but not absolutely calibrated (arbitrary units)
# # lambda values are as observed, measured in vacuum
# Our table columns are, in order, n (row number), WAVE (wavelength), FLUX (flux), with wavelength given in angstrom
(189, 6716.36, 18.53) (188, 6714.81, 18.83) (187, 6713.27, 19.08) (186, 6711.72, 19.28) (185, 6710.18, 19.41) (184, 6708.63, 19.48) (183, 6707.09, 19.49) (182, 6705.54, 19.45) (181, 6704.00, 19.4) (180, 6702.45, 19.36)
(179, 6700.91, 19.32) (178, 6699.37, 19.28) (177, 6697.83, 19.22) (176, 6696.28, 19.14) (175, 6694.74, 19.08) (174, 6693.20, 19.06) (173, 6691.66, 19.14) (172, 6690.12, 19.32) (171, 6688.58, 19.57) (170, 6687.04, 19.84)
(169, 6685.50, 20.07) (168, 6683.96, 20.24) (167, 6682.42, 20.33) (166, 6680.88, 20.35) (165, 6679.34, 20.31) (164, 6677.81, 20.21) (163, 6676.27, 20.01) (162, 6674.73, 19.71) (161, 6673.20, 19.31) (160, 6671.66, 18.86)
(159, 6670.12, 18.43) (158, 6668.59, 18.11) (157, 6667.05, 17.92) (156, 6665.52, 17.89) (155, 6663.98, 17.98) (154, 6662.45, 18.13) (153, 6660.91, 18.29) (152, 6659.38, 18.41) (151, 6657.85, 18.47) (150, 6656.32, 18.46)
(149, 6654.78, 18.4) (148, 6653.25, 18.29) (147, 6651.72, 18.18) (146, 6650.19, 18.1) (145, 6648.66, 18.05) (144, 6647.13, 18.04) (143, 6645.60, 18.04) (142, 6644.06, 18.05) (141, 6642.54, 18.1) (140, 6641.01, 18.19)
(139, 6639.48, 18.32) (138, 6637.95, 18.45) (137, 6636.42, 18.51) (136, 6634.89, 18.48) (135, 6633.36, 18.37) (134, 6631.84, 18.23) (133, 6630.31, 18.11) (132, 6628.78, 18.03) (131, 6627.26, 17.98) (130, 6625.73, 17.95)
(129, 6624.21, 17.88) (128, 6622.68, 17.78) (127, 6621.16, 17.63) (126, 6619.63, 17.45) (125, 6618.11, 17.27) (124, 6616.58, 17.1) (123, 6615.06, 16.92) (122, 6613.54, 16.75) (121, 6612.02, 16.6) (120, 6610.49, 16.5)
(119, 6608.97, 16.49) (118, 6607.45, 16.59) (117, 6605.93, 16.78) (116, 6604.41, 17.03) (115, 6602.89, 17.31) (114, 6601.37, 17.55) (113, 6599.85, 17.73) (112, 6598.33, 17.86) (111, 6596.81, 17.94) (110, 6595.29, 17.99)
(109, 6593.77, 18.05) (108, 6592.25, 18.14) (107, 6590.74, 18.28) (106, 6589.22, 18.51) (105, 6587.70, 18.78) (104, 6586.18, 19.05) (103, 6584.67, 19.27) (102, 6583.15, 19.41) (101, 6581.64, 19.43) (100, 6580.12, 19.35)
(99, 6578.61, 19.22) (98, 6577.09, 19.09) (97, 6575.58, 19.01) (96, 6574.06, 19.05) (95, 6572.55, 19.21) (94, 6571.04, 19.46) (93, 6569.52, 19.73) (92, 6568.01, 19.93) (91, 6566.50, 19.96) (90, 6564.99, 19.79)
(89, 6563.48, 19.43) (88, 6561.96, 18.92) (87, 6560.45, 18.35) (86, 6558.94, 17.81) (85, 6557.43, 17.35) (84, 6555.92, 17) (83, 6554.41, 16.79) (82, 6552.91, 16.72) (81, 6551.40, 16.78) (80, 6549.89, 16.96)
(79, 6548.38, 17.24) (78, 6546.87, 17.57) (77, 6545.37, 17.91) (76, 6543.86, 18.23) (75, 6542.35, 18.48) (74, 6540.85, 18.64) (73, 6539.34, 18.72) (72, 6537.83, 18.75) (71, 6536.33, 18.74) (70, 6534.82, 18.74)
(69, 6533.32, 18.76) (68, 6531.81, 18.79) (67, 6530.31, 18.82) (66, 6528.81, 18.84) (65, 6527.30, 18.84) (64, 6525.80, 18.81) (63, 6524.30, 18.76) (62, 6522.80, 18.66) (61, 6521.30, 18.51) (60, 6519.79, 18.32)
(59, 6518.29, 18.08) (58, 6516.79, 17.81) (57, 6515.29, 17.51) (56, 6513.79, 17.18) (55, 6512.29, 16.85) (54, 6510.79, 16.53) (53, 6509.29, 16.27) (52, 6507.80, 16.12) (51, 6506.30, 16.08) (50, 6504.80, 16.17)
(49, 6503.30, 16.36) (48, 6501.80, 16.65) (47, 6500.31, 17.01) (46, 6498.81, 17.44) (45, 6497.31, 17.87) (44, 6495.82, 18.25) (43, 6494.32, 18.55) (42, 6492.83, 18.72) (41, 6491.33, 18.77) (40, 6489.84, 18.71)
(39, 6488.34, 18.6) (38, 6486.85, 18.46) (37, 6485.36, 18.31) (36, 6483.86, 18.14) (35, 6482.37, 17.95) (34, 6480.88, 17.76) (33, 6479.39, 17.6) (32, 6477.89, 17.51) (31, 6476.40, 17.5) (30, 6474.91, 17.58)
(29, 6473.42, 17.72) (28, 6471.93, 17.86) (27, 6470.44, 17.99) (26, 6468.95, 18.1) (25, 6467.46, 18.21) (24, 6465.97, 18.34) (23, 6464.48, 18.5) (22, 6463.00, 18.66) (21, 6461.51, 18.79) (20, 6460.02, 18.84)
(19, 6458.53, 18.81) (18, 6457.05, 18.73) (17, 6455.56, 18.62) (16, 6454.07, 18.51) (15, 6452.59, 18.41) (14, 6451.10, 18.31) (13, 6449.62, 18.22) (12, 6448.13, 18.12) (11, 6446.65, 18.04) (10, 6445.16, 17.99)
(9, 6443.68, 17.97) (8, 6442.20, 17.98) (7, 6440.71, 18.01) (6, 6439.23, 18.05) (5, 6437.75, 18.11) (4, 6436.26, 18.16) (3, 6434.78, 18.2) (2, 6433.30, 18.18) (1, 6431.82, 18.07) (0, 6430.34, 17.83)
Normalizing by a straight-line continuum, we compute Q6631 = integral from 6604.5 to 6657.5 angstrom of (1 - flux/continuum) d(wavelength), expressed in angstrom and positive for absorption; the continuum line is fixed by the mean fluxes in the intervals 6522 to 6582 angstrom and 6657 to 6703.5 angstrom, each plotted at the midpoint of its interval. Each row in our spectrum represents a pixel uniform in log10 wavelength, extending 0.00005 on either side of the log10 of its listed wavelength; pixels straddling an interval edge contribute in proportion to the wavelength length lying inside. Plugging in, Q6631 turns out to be 3.30 angstrom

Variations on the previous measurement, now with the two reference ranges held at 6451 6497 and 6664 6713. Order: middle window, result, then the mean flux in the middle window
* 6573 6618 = 2.1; 18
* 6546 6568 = 0.8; 18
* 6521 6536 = -0.2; 18.8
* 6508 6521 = 0.8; 17.3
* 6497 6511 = 1.4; 16.6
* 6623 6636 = 0.6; 18.1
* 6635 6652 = 0.8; 18.2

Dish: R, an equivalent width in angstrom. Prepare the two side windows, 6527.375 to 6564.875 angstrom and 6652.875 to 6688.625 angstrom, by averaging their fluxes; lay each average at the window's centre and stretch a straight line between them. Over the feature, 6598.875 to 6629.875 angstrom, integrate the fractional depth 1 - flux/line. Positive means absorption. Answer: 2.3 angstrom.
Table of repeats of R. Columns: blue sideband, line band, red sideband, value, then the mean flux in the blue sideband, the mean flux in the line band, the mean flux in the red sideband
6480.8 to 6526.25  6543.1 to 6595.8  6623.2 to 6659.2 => -1.7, 17.7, 18.5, 18.2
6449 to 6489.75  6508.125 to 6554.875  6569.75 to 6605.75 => 1.1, 18.2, 18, 18.5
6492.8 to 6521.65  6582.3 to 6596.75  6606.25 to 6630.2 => -1.1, 17.3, 18.6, 17.3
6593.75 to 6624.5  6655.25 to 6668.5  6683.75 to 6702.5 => 0.3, 17.3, 18.2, 19.4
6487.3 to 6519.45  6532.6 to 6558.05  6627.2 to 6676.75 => -0.2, 17.4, 17.8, 18.4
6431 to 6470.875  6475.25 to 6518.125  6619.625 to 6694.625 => 2.0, 18.3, 17.5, 18.7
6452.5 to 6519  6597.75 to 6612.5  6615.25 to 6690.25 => 1.0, 17.8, 17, 18.5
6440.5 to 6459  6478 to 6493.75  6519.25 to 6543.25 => 0.2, 18.3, 18.3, 18.7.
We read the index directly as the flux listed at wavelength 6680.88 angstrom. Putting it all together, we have 20.35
